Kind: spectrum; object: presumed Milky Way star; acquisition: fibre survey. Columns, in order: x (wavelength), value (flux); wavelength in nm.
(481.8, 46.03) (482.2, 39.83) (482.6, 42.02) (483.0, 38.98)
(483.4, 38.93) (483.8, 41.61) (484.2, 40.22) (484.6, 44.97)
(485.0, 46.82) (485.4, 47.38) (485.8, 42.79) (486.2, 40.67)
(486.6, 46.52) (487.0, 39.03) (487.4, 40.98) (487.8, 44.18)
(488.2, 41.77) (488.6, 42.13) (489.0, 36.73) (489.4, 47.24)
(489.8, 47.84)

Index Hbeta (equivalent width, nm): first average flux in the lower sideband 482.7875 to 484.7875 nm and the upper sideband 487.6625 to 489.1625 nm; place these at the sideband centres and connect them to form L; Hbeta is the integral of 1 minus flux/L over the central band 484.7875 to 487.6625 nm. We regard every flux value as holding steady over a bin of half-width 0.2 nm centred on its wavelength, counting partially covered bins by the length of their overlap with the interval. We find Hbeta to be -0.169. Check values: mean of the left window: 40.9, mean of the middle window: 43.5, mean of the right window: 41.2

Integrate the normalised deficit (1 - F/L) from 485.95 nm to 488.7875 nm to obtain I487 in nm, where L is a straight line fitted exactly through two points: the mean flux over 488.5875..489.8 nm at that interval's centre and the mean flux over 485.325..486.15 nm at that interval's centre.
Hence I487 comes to 0.08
